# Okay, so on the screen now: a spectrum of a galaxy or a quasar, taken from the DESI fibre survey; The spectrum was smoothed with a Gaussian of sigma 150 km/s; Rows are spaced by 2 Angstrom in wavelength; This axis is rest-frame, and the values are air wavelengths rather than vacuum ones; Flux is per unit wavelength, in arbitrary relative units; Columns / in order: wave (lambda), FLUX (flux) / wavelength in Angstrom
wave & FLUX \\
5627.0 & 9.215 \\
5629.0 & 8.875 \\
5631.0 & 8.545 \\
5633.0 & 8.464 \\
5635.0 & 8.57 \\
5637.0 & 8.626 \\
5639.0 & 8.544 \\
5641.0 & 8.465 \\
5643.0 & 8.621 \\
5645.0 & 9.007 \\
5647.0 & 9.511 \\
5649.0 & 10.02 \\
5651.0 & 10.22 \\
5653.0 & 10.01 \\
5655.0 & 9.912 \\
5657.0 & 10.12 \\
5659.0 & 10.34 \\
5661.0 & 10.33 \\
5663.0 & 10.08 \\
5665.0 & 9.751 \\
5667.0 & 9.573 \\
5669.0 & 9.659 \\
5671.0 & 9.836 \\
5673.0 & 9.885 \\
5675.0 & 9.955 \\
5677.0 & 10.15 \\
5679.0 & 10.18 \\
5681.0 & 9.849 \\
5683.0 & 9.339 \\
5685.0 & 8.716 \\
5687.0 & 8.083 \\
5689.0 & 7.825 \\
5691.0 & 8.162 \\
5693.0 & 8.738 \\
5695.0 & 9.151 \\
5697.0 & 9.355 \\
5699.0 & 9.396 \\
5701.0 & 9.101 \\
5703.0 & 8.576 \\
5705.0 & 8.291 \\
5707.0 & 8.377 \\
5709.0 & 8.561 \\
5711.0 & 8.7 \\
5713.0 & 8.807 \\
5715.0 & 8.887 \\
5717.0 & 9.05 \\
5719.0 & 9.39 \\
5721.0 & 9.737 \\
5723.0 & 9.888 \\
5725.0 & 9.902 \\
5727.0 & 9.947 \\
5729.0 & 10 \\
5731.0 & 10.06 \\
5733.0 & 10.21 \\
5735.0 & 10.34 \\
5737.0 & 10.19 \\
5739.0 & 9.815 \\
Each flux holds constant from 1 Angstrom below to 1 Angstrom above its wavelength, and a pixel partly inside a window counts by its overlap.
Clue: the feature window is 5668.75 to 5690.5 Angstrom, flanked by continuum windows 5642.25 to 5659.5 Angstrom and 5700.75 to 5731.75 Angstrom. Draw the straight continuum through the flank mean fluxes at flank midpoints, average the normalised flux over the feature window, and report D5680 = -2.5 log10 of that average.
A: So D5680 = 0.02 mag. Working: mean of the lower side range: 9.75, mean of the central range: 9.37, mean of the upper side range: 9.2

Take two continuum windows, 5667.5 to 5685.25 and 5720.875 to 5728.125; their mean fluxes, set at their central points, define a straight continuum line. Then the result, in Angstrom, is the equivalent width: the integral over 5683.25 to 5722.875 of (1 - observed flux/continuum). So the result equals 4.09 Angstrom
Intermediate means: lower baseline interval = 9.77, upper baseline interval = 9.89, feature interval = 8.82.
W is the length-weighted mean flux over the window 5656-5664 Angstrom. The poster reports 10.2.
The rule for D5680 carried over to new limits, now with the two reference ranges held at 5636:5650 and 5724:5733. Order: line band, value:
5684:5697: 0.12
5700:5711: 0.13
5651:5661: -0.11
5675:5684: -0.05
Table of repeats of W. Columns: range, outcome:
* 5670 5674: 9.86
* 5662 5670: 9.77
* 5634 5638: 8.6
